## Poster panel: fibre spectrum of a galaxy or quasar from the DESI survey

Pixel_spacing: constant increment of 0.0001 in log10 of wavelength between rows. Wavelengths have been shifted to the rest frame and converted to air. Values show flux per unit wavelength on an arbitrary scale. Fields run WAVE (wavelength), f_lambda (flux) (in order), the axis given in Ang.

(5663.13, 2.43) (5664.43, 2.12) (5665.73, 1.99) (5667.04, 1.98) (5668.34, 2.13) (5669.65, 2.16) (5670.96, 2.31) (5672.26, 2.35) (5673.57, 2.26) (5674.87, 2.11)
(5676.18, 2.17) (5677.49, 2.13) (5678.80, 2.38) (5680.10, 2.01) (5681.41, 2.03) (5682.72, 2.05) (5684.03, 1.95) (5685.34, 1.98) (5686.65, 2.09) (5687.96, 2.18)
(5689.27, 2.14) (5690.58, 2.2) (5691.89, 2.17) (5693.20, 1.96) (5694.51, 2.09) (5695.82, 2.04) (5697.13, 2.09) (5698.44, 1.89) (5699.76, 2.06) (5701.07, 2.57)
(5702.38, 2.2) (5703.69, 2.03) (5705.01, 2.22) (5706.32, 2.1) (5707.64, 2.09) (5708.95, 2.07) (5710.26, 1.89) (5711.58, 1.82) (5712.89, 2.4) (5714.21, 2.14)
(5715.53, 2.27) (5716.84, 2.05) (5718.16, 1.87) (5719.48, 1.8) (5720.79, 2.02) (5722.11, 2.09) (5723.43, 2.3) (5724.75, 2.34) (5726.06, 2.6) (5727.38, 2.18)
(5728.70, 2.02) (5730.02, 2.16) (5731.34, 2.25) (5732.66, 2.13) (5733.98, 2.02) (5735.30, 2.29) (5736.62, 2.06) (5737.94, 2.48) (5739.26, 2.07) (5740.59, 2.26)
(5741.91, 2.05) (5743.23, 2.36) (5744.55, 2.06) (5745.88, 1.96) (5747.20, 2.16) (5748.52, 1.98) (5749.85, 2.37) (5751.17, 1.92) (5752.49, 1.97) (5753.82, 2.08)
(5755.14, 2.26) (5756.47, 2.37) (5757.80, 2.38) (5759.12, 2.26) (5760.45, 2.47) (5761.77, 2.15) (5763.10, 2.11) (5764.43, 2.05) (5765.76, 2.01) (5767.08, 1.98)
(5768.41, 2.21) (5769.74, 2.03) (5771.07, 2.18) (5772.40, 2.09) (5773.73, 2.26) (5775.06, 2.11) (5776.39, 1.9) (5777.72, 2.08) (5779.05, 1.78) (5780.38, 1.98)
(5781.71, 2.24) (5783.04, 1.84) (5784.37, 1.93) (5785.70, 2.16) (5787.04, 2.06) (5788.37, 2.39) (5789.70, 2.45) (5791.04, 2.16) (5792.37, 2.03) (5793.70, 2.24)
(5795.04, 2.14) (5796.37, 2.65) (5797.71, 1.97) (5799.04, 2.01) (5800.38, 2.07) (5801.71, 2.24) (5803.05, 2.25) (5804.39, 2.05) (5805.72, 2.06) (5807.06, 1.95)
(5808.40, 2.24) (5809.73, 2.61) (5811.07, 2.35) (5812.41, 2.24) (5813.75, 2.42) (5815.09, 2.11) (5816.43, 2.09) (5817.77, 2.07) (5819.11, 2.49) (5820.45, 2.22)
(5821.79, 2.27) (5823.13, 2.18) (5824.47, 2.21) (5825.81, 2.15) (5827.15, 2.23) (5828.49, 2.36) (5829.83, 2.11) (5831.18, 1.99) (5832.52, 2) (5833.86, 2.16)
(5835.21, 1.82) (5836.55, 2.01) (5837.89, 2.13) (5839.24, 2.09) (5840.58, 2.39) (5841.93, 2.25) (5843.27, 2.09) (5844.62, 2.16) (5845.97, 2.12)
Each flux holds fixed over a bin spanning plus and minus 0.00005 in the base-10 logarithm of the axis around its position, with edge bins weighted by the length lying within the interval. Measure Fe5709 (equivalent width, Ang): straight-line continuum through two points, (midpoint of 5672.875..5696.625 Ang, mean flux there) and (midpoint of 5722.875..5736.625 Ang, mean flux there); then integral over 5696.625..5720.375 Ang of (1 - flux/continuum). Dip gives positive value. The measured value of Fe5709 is 0.9 Ang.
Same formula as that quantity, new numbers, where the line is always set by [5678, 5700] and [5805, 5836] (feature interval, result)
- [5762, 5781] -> 0.8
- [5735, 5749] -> -0.2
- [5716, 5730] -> -0.2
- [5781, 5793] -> 0.1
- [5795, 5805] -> 0.0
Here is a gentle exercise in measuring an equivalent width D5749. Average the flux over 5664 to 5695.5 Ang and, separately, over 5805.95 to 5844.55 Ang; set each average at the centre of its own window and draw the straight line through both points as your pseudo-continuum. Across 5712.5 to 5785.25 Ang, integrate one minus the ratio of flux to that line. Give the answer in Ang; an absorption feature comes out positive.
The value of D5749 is 0.6 Ang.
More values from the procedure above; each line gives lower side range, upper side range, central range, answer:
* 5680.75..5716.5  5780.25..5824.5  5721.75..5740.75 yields -0.80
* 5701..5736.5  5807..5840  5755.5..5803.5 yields 0.43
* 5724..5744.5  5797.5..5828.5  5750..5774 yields 0.57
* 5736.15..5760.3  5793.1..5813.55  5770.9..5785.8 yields 1.07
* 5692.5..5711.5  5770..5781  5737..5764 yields -1.62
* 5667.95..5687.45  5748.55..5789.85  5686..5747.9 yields -0.01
